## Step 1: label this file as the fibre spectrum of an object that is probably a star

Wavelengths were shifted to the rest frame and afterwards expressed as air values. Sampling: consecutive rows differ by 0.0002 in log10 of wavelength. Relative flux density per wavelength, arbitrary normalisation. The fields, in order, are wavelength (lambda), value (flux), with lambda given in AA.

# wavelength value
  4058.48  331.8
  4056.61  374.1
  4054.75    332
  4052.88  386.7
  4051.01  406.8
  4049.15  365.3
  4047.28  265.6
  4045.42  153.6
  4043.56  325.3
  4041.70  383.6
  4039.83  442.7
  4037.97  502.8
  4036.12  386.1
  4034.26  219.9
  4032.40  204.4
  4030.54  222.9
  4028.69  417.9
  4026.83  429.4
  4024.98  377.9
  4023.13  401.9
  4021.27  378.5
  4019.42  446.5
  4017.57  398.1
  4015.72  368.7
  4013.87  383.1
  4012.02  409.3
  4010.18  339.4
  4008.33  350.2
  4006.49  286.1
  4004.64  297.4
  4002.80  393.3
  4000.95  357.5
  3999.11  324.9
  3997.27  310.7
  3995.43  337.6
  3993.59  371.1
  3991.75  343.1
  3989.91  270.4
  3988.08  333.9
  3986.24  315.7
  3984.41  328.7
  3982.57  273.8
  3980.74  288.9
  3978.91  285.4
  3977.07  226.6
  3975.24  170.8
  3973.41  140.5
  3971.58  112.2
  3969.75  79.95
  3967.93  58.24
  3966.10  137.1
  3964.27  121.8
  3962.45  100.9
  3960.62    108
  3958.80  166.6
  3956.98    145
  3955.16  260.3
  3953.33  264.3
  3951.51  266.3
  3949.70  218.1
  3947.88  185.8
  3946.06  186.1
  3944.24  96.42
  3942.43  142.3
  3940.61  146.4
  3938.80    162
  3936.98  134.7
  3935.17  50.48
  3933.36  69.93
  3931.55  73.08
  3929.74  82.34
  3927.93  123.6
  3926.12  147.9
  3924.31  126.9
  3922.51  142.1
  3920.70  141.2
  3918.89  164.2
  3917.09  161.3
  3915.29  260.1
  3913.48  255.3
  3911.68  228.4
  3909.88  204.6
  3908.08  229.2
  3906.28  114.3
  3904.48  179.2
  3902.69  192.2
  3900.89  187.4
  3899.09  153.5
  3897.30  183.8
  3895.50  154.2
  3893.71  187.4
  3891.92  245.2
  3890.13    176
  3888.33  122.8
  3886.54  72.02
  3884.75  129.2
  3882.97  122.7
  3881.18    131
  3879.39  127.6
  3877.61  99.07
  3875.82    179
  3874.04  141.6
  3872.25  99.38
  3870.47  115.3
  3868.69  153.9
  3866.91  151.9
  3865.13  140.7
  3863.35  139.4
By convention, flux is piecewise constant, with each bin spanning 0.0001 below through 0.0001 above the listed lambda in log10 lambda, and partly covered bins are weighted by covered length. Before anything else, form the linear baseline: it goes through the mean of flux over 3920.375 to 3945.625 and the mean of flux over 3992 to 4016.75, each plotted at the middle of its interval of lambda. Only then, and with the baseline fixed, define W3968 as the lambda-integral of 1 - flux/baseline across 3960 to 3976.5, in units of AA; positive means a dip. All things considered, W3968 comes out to 8.2 AA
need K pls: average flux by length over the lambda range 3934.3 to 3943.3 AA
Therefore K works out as 127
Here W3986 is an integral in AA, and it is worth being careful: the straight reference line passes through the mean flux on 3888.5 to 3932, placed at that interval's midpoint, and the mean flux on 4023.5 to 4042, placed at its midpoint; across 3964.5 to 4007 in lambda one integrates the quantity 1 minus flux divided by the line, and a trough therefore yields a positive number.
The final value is 4.6 AA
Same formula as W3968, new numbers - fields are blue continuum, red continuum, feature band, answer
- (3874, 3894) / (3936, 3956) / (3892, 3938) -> 0.9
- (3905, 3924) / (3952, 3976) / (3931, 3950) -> 3.7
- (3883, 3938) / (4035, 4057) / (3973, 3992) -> -0.5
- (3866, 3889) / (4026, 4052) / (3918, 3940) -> 8.4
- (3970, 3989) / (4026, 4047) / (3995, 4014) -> -4.1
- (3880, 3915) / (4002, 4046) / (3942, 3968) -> 8.9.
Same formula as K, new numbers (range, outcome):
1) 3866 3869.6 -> 153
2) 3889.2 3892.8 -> 209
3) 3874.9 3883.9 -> 132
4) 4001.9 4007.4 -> 325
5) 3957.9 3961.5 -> 138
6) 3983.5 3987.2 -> 322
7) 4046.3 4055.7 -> 350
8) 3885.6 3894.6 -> 160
